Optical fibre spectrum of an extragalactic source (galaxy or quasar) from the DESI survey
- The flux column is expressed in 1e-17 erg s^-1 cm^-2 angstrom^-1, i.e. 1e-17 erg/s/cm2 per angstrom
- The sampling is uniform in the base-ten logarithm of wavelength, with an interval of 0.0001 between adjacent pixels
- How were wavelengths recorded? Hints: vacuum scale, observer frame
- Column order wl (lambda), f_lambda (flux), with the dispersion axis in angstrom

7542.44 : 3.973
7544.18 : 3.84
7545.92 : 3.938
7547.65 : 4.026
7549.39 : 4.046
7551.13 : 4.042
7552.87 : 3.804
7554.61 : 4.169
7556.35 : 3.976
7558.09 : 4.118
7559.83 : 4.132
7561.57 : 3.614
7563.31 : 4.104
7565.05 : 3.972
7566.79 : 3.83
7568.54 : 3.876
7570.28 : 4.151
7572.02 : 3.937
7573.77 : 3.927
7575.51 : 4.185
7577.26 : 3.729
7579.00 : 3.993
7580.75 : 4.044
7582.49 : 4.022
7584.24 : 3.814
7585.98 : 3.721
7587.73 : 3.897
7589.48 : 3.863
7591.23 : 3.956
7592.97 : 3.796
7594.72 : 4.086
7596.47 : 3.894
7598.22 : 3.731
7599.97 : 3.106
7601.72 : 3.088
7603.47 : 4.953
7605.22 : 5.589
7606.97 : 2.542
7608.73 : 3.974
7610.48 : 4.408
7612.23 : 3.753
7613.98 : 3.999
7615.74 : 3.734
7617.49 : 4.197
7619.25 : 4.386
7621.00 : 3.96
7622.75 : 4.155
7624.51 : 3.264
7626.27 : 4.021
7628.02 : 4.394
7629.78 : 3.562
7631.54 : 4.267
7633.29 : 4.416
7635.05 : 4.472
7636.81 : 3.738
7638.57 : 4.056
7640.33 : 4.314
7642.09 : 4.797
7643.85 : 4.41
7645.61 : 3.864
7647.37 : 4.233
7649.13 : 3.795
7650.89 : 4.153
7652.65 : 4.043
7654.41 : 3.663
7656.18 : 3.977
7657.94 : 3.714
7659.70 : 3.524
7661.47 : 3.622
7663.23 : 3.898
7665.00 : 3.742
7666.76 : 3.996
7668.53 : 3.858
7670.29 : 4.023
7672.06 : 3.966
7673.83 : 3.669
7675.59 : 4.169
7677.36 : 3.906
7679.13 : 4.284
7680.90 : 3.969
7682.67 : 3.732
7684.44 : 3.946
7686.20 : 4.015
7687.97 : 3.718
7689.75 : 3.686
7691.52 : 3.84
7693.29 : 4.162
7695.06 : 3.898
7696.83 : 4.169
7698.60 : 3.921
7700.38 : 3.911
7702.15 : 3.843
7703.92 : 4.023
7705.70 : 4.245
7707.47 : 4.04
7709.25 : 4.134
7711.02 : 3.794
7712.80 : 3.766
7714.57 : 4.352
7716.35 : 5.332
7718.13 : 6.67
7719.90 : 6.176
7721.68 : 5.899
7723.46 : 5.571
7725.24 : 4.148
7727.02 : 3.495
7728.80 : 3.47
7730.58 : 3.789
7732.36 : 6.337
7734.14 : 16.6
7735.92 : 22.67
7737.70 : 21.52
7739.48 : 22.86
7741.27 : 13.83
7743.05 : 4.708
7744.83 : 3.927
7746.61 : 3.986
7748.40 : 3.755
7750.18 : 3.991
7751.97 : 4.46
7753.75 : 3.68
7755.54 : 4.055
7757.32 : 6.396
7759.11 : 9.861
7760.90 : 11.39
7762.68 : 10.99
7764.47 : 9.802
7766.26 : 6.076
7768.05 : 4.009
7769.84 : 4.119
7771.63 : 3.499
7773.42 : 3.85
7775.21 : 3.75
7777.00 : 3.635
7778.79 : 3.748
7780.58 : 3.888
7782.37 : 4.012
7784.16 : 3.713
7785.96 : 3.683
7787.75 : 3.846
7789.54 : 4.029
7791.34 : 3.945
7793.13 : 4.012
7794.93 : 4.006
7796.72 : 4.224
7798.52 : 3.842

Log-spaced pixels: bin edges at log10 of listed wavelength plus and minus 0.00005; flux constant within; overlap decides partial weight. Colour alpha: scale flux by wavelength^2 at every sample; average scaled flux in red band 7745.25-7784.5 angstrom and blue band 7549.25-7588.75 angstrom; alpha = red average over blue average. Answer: 1.4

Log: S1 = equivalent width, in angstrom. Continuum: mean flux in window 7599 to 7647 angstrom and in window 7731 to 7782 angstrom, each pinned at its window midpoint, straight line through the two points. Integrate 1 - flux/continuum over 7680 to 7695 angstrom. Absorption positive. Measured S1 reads 5.1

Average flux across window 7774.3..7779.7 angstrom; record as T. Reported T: 3.71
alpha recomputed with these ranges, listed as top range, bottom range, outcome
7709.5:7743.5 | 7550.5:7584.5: 2.27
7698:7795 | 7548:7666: 1.61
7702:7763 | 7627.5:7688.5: 1.84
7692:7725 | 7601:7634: 1.15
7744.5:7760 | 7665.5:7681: 1.27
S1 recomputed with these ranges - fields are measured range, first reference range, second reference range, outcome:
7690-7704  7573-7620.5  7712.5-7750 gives 6.2 angstrom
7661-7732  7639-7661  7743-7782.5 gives 5.9 angstrom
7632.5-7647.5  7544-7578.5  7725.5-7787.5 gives 2.8 angstrom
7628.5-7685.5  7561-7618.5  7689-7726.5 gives 3.1 angstrom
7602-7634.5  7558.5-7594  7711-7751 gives 6.1 angstrom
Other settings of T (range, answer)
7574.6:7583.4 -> 3.99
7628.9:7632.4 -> 3.91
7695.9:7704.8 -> 3.97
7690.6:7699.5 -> 4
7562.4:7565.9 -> 4.04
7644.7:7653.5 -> 4.02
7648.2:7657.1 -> 3.93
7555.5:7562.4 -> 3.96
